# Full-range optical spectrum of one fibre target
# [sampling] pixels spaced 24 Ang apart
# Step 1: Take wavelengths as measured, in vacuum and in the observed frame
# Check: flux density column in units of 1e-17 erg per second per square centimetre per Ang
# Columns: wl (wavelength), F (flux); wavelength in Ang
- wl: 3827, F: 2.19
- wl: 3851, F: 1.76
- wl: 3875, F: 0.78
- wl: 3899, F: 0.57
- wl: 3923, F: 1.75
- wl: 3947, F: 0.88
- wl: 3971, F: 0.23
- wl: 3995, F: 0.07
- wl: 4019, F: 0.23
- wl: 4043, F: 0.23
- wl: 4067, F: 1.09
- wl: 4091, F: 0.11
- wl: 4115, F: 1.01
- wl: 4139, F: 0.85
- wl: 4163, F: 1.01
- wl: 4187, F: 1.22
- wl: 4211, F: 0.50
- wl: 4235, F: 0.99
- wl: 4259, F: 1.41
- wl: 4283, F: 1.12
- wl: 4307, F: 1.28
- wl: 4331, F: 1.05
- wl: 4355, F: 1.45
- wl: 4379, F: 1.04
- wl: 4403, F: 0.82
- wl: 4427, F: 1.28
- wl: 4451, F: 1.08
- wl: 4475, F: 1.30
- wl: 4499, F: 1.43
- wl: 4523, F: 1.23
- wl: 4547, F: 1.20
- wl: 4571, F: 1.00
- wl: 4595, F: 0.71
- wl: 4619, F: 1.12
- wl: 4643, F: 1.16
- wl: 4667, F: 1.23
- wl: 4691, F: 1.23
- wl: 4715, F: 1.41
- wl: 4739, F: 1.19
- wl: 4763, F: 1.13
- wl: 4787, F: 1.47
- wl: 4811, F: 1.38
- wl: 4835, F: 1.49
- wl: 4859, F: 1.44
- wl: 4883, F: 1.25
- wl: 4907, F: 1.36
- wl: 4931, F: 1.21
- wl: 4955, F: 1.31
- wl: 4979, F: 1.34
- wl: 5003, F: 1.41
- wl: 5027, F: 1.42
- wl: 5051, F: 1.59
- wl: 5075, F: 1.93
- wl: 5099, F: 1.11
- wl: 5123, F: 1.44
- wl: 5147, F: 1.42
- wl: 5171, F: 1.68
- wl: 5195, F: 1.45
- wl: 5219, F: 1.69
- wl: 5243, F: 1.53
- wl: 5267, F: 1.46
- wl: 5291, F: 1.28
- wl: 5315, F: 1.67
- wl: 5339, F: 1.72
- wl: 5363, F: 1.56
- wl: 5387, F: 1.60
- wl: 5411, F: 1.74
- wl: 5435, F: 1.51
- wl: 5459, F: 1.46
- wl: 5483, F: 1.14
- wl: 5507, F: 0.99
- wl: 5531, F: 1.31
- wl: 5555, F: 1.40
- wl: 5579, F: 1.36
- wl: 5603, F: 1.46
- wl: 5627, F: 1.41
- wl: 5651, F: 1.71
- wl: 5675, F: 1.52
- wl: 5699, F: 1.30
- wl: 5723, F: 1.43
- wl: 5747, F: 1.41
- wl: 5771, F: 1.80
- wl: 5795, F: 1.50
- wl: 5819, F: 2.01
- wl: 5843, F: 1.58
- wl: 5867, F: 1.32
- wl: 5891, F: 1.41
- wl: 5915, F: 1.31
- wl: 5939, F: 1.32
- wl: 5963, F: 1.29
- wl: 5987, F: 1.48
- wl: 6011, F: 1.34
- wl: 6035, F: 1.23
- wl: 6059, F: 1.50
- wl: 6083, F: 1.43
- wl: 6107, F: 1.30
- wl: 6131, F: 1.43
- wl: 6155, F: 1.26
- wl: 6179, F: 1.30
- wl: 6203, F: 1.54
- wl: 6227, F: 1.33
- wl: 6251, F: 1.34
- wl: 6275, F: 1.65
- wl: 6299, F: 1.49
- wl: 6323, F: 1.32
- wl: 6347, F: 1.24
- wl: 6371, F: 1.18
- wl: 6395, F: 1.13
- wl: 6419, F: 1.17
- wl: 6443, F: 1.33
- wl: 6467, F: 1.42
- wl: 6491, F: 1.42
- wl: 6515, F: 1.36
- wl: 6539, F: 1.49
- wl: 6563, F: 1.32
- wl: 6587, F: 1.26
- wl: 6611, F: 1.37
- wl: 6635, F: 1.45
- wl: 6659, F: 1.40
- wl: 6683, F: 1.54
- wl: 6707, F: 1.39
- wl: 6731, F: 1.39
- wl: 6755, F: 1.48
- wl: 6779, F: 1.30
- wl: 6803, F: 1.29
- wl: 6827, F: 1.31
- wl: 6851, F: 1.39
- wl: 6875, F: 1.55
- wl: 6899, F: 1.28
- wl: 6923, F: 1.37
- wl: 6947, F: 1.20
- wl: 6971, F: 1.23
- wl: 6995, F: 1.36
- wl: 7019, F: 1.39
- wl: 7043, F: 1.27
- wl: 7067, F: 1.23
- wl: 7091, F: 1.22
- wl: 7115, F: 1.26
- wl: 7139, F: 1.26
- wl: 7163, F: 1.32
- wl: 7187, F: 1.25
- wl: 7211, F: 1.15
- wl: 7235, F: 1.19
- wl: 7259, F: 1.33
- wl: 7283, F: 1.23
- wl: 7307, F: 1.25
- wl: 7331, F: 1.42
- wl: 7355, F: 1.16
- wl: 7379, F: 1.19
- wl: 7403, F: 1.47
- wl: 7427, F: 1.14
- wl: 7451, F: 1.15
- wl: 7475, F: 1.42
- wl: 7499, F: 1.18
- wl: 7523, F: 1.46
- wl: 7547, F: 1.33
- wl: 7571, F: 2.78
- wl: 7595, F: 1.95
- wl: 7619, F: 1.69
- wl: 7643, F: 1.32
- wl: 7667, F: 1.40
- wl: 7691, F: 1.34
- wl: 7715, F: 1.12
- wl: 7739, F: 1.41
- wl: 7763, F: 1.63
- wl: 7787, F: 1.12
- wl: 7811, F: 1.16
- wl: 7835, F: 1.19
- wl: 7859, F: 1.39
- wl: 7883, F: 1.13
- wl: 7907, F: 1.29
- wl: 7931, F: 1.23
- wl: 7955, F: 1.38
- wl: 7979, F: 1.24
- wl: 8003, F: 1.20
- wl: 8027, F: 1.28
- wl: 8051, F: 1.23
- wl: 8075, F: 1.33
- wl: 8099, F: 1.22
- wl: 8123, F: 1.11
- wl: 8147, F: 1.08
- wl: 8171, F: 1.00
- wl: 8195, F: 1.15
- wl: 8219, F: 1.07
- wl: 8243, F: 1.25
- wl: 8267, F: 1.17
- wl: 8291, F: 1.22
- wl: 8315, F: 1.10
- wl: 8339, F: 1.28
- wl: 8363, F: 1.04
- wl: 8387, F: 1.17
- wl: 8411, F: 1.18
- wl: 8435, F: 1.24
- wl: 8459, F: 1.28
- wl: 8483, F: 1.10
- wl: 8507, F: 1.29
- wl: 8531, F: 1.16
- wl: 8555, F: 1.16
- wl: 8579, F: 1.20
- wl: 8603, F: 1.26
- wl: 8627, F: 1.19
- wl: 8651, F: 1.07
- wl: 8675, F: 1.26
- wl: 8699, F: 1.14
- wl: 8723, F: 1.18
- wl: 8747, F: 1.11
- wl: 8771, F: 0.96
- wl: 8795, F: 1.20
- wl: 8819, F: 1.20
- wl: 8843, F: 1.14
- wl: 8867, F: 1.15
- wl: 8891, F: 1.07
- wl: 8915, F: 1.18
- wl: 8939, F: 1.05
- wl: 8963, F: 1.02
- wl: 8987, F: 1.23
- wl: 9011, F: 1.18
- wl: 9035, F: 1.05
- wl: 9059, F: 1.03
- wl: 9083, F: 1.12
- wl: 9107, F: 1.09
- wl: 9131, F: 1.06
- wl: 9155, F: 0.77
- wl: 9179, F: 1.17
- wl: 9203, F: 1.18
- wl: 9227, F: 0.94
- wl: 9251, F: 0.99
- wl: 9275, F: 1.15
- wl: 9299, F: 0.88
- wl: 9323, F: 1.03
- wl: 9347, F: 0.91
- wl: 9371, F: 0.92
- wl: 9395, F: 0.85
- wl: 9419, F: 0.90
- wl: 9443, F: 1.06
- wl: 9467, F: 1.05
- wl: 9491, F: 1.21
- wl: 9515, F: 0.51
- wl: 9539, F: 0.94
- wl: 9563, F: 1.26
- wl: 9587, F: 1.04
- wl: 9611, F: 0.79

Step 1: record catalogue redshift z 0.153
